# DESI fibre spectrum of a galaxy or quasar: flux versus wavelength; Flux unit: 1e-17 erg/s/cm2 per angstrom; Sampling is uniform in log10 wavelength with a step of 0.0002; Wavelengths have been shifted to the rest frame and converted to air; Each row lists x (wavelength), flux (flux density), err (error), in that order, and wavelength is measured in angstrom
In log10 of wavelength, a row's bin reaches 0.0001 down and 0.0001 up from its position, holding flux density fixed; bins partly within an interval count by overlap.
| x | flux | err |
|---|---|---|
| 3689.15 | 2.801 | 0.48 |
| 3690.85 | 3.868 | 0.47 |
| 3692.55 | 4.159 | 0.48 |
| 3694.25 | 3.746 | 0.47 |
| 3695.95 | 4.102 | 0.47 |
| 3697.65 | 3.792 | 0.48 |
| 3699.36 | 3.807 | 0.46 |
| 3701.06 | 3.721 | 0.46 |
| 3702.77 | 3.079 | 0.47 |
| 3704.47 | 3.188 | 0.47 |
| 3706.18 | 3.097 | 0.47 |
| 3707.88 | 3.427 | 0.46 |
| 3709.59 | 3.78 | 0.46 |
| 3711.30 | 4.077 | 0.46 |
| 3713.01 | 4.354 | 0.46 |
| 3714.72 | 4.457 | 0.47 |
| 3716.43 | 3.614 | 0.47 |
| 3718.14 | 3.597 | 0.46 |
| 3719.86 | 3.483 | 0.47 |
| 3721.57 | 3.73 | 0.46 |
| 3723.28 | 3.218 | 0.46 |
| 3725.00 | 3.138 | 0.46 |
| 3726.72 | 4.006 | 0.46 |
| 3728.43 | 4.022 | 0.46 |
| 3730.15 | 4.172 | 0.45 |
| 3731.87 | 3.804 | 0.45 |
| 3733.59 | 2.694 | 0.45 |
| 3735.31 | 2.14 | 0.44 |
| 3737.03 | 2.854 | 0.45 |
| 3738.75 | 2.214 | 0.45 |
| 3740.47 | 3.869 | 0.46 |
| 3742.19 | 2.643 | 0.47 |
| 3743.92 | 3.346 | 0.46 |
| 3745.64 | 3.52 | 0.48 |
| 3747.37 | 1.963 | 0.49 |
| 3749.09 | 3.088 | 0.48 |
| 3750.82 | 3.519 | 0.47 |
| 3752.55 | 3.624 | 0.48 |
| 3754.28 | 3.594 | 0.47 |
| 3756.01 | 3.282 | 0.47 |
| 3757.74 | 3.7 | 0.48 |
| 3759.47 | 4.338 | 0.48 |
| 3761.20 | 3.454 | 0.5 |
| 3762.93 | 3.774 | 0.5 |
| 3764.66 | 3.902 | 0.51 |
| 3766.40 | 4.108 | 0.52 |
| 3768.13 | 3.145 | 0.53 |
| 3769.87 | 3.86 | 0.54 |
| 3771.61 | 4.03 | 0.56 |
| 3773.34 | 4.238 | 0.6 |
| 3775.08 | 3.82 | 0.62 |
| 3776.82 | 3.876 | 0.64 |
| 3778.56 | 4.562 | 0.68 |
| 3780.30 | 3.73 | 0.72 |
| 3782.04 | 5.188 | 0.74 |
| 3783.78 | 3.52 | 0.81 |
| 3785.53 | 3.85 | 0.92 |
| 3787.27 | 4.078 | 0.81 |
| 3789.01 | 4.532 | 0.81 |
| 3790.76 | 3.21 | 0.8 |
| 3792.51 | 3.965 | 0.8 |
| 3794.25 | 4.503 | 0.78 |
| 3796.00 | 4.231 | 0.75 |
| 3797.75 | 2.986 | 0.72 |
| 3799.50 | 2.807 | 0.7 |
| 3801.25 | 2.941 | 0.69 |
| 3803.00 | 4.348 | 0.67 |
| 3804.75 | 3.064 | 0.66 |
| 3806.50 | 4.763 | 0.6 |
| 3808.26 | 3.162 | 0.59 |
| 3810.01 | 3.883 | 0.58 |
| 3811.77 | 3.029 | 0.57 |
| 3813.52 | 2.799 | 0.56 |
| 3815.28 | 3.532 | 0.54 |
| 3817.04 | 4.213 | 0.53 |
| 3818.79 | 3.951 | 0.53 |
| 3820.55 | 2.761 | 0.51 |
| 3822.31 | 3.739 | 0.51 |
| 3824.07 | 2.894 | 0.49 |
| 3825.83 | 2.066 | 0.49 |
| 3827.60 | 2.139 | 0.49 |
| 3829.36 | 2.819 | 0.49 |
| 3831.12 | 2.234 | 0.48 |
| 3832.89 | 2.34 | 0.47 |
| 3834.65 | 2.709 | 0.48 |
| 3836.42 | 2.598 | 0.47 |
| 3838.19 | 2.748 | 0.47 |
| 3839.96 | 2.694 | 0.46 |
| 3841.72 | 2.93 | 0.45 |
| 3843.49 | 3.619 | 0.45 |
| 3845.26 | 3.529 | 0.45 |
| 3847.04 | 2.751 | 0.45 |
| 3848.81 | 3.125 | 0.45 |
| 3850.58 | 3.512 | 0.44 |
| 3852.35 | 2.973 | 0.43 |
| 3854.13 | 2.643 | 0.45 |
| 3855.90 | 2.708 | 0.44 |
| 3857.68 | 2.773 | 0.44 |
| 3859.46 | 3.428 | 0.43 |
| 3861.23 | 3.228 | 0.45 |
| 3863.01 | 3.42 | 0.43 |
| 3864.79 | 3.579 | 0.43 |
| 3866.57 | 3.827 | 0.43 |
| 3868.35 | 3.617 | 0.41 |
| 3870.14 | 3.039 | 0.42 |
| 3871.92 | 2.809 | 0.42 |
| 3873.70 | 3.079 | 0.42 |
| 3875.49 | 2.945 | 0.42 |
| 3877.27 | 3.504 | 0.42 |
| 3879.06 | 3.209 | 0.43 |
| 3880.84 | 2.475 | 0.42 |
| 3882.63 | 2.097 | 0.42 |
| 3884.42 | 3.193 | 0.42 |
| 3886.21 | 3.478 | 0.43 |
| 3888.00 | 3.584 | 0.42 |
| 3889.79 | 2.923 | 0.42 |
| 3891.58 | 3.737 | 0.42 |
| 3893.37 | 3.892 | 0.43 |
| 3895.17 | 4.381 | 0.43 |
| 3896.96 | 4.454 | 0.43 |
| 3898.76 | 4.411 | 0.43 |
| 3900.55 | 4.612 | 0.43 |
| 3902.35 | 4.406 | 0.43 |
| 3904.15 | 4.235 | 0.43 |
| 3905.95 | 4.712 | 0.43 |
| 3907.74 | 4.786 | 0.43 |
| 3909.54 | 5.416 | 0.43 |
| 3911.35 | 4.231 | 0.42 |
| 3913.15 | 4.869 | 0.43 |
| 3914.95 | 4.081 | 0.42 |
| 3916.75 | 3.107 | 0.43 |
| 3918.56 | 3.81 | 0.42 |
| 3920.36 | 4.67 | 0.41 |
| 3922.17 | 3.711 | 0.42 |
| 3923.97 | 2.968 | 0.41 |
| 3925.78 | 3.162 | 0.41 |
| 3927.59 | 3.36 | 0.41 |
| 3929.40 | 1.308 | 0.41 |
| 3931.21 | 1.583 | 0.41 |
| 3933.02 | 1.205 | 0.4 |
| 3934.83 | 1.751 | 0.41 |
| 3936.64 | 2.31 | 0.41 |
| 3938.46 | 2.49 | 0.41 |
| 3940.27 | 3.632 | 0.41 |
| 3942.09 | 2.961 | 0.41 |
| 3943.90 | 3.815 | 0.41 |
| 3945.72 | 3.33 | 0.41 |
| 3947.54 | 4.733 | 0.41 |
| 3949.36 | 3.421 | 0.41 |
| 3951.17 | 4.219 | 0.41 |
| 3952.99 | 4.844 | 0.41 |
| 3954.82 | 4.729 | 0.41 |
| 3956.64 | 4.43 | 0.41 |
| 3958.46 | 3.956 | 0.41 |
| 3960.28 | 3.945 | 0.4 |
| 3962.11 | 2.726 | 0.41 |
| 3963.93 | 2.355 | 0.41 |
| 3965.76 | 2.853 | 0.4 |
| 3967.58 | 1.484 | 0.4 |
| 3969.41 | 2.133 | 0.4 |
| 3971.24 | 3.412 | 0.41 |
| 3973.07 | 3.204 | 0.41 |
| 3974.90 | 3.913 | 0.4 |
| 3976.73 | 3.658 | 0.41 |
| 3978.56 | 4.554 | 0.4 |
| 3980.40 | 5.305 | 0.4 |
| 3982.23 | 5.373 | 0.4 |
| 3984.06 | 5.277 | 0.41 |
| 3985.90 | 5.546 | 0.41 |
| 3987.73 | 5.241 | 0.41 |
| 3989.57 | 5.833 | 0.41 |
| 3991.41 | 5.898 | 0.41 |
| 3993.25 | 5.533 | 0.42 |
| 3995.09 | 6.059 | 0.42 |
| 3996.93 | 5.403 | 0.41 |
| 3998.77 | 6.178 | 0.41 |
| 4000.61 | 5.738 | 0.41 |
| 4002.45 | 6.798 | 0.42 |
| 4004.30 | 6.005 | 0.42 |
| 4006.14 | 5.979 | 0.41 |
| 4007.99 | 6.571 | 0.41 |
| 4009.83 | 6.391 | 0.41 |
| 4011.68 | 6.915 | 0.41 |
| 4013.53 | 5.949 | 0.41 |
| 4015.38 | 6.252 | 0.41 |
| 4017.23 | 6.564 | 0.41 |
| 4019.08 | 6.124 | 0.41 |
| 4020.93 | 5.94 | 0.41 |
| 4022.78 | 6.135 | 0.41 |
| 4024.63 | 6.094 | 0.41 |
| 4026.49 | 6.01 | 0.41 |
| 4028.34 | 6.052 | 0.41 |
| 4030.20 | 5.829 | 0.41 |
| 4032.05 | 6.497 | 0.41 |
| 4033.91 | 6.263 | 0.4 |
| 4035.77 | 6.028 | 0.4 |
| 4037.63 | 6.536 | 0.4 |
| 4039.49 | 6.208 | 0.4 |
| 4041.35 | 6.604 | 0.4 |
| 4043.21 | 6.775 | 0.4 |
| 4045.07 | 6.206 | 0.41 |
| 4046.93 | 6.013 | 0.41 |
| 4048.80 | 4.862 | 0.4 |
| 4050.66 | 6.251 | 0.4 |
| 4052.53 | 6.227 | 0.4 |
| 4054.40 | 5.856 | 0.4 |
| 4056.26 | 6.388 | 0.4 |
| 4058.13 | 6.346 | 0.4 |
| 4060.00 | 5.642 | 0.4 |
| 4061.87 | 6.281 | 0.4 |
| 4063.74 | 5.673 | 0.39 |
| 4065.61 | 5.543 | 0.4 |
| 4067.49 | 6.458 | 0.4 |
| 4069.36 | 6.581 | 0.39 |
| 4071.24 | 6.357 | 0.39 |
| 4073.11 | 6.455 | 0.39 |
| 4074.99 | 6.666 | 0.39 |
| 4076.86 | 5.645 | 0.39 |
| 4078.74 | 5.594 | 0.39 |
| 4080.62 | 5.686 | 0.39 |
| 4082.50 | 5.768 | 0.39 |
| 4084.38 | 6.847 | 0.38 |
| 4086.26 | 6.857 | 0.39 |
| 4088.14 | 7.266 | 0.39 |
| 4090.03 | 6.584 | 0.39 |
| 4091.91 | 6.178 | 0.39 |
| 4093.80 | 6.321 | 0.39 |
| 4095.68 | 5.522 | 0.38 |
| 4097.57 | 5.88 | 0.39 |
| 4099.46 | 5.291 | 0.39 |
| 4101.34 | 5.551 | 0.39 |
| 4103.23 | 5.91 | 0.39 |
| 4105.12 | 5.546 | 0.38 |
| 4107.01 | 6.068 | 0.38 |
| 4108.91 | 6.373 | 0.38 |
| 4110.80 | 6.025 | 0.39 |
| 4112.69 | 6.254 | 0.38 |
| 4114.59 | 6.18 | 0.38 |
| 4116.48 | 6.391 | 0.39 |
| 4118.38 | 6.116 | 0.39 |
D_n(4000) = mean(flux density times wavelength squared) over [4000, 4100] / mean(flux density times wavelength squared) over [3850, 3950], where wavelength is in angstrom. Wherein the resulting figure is 1.9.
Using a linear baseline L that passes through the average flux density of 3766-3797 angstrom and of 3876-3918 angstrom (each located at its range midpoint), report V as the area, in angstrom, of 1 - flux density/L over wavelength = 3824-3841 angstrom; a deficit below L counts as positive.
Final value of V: 6.2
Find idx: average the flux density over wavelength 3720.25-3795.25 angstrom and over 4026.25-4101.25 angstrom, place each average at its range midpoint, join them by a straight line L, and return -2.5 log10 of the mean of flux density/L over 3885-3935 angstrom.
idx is 0.30 mag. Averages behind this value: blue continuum 3.63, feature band 3.7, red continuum 6.15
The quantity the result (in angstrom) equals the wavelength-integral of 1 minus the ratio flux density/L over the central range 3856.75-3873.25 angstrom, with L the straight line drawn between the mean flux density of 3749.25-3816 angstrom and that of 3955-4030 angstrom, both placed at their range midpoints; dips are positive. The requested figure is 3.8 angstrom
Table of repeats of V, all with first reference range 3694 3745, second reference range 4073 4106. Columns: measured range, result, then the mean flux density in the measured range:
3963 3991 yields 6.7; 4.05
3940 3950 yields 2.8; 3.65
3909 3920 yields 1.4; 4.23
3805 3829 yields 5.1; 3.28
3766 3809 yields 1.2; 3.86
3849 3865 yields 4.8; 3.12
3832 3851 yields 6.1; 2.95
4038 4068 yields -1.4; 6.09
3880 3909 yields 5.3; 3.86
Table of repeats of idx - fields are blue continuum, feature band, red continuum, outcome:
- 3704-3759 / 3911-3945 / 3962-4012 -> 0.42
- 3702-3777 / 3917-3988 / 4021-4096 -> 0.45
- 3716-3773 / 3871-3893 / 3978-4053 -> 0.46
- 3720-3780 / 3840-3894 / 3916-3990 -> 0.12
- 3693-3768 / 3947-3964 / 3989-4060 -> 0.35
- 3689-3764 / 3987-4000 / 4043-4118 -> -0.05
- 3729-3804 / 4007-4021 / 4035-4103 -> -0.12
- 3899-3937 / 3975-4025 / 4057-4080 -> -0.17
